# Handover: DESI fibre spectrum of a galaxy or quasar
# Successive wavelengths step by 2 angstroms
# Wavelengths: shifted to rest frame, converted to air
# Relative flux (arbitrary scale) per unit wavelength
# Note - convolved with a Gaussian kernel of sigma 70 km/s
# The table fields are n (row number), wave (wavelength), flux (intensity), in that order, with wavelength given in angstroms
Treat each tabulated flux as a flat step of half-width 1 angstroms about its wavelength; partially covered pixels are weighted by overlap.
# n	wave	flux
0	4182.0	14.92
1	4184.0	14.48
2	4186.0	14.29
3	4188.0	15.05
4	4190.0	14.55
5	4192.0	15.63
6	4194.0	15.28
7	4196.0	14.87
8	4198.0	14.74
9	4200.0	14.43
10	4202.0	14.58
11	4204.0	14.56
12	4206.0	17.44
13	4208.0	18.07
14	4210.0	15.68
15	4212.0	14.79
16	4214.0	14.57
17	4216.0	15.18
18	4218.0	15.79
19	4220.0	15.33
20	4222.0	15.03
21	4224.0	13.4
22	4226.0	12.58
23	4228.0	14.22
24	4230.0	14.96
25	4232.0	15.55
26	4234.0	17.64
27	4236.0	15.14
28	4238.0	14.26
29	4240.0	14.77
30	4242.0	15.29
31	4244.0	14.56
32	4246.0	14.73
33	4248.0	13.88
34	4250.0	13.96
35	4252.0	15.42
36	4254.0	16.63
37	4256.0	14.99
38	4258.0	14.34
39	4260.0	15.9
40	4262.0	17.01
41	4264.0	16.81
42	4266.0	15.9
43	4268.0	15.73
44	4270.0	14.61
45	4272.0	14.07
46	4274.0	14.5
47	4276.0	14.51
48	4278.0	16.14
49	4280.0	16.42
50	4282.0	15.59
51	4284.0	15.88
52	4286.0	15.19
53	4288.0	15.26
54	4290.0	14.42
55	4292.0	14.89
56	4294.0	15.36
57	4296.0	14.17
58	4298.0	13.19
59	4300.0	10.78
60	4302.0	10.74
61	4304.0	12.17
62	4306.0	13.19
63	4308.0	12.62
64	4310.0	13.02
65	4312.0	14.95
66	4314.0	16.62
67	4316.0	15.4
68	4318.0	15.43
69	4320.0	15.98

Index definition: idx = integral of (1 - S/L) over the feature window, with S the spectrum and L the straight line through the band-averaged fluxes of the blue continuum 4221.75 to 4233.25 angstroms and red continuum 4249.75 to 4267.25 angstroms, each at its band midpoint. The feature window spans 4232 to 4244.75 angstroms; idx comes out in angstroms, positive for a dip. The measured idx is -0.4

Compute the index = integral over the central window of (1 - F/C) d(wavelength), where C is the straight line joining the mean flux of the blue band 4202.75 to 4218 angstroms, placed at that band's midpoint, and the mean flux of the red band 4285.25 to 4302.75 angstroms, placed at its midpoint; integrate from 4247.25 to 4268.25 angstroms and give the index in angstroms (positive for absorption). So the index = -1.3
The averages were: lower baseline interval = 15.7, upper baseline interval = 13.8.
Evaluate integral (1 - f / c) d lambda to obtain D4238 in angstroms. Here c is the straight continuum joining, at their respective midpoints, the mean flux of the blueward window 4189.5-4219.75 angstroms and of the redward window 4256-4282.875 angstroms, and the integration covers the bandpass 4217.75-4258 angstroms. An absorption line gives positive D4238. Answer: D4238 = 1.4 angstroms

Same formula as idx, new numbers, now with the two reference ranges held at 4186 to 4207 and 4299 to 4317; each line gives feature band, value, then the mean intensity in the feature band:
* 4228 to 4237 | -0.72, 15.6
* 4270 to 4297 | -2.80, 15.1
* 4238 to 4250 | -0.21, 14.6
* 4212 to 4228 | 0.16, 14.5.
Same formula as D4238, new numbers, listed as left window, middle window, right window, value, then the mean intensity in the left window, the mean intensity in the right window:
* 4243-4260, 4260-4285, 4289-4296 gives -1.3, 14.9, 14.8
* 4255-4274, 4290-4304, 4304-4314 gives 0.9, 15.4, 13.6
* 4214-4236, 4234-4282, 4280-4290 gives -0.1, 15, 15.5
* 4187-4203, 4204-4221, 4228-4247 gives -0.9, 14.9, 15.2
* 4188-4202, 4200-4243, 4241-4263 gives -0.4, 14.9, 15.2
